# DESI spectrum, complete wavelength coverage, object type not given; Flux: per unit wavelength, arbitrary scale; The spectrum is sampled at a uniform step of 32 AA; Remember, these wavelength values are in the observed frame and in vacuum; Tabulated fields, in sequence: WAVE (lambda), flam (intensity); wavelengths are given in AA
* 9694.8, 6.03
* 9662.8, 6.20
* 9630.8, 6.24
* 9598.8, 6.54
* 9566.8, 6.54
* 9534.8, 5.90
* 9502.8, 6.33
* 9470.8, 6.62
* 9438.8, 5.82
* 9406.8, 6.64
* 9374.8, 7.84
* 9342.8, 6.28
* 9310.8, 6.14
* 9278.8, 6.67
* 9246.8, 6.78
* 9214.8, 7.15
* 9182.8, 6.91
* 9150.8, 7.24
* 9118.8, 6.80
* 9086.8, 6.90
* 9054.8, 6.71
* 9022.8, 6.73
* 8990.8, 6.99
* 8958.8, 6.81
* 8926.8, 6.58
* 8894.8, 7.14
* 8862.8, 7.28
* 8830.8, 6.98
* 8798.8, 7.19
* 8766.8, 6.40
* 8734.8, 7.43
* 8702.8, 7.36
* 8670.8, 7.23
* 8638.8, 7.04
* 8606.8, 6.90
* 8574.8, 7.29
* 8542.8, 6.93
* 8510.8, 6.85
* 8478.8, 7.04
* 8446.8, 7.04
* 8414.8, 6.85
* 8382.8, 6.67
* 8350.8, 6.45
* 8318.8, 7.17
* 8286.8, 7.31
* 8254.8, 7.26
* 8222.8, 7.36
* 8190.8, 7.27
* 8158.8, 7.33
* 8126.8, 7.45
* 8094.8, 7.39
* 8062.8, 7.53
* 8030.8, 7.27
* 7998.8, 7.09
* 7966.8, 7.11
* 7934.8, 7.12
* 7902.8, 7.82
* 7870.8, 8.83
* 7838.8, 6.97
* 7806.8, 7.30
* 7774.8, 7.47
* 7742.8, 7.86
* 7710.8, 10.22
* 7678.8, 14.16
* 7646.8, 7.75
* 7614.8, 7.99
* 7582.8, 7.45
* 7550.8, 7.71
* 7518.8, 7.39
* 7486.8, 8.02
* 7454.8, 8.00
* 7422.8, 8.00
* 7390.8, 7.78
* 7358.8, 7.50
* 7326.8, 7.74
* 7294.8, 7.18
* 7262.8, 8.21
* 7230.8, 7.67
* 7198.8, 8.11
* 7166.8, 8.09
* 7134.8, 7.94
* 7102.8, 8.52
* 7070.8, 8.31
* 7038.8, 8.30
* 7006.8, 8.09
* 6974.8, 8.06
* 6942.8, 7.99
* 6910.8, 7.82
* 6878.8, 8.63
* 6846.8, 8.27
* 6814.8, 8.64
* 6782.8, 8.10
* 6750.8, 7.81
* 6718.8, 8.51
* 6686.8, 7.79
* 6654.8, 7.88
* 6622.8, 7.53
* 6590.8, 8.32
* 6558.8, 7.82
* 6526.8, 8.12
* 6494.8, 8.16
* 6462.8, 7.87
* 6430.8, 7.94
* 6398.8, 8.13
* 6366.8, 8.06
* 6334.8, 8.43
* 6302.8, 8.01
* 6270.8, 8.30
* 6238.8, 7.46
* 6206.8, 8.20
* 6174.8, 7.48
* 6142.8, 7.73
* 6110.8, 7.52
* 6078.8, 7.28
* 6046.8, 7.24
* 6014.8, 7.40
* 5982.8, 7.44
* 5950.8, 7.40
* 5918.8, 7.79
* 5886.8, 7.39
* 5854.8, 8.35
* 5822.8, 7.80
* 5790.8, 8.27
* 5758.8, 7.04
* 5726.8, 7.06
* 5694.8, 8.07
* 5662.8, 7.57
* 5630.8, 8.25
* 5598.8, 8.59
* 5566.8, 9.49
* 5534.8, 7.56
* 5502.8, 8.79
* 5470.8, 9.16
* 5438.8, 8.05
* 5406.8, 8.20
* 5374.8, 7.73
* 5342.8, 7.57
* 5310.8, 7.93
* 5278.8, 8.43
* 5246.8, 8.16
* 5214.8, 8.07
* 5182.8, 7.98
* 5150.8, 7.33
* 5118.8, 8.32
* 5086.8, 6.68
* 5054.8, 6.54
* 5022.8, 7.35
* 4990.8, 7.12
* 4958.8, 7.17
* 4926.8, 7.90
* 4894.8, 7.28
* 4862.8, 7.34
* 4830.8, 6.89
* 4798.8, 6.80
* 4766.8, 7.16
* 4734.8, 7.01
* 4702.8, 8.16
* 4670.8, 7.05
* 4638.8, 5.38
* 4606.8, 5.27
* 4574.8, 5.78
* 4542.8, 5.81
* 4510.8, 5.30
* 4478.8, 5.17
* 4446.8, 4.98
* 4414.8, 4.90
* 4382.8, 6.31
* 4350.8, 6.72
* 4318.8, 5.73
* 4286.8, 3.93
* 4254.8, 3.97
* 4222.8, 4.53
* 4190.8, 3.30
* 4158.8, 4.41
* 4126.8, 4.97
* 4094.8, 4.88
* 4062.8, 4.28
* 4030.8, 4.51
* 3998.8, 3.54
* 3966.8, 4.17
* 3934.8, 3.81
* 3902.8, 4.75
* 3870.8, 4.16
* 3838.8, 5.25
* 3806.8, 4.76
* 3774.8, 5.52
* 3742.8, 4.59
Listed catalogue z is 0.171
